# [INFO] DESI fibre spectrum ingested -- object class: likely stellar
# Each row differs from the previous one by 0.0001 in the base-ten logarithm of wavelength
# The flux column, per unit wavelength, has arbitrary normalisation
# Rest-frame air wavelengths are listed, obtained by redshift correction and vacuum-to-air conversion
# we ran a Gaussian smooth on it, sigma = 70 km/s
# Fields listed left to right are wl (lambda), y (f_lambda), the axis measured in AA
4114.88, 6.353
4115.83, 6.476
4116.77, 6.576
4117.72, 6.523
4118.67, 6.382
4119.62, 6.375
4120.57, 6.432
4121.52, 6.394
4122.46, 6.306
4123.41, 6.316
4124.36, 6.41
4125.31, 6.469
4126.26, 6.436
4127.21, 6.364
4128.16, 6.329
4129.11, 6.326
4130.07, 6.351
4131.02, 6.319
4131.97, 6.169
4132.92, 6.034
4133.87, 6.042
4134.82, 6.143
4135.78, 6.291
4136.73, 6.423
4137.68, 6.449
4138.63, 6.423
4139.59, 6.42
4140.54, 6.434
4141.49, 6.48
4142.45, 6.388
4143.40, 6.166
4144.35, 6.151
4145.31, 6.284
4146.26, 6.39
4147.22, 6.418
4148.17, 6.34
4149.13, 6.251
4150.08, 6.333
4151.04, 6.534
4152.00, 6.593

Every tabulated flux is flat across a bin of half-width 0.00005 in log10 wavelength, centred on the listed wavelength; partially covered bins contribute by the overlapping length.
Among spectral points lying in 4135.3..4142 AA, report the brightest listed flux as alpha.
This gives 6.48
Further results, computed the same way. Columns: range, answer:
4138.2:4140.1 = 6.423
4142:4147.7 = 6.418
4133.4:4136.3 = 6.291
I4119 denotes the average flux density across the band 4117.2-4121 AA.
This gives 6.42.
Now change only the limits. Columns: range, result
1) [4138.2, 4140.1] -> 6.41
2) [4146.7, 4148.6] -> 6.38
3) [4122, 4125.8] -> 6.37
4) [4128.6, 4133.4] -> 6.24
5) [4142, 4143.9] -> 6.3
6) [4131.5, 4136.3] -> 6.14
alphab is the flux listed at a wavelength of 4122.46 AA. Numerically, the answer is 6.306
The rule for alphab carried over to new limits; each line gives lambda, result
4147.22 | 6.418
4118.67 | 6.382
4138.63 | 6.423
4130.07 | 6.351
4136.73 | 6.423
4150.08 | 6.333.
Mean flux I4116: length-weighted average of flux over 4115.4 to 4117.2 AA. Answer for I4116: 6.55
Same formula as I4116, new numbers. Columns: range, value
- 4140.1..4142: 6.45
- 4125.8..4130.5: 6.35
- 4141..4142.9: 6.43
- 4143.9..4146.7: 6.27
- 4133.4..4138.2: 6.27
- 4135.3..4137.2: 6.35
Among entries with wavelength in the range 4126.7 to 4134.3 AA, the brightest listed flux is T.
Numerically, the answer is 6.364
